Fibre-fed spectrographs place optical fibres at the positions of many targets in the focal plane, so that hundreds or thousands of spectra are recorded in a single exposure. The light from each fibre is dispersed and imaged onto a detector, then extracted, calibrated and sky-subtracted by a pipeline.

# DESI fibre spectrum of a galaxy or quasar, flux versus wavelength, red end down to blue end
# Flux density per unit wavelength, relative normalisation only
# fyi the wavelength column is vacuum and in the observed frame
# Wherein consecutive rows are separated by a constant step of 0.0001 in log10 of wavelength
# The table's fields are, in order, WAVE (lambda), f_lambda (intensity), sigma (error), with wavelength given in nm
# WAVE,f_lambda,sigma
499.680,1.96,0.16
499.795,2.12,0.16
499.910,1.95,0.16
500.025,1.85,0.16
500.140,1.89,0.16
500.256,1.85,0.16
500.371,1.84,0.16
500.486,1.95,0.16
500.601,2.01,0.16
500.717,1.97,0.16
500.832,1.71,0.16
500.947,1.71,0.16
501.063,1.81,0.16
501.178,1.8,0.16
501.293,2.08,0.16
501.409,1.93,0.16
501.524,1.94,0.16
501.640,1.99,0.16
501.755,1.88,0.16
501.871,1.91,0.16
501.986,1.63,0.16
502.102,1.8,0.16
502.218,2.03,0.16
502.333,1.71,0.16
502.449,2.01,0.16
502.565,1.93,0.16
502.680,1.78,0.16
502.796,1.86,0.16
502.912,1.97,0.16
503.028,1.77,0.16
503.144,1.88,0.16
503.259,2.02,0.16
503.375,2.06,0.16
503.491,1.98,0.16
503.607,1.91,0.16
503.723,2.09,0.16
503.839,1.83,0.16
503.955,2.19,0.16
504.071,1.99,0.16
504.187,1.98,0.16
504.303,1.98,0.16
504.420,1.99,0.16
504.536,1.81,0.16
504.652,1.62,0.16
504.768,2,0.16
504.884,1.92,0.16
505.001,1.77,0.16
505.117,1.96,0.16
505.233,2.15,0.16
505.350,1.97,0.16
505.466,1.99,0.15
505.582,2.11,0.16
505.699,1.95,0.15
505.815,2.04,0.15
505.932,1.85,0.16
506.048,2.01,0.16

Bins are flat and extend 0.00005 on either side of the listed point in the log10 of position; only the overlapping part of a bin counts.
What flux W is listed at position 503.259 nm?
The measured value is 2.02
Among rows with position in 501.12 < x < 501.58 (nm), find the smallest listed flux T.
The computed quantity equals 1.8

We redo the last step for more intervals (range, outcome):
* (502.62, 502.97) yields 1.78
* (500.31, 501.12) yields 1.71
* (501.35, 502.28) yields 1.63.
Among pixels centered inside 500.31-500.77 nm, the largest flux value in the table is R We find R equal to 2.01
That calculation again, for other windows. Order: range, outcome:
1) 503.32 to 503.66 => 2.06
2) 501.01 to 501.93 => 2.08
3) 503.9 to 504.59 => 2.19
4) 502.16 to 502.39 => 2.03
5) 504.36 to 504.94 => 2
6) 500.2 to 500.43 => 1.85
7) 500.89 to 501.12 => 1.81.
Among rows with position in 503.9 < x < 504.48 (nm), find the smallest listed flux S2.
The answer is 1.98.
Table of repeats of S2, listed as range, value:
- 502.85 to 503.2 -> 1.77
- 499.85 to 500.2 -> 1.85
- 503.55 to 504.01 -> 1.83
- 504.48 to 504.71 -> 1.62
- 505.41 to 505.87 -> 1.95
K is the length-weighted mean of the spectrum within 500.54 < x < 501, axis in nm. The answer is 1.85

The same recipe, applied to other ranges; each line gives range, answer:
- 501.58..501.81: 1.94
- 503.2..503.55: 2.02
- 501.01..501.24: 1.82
